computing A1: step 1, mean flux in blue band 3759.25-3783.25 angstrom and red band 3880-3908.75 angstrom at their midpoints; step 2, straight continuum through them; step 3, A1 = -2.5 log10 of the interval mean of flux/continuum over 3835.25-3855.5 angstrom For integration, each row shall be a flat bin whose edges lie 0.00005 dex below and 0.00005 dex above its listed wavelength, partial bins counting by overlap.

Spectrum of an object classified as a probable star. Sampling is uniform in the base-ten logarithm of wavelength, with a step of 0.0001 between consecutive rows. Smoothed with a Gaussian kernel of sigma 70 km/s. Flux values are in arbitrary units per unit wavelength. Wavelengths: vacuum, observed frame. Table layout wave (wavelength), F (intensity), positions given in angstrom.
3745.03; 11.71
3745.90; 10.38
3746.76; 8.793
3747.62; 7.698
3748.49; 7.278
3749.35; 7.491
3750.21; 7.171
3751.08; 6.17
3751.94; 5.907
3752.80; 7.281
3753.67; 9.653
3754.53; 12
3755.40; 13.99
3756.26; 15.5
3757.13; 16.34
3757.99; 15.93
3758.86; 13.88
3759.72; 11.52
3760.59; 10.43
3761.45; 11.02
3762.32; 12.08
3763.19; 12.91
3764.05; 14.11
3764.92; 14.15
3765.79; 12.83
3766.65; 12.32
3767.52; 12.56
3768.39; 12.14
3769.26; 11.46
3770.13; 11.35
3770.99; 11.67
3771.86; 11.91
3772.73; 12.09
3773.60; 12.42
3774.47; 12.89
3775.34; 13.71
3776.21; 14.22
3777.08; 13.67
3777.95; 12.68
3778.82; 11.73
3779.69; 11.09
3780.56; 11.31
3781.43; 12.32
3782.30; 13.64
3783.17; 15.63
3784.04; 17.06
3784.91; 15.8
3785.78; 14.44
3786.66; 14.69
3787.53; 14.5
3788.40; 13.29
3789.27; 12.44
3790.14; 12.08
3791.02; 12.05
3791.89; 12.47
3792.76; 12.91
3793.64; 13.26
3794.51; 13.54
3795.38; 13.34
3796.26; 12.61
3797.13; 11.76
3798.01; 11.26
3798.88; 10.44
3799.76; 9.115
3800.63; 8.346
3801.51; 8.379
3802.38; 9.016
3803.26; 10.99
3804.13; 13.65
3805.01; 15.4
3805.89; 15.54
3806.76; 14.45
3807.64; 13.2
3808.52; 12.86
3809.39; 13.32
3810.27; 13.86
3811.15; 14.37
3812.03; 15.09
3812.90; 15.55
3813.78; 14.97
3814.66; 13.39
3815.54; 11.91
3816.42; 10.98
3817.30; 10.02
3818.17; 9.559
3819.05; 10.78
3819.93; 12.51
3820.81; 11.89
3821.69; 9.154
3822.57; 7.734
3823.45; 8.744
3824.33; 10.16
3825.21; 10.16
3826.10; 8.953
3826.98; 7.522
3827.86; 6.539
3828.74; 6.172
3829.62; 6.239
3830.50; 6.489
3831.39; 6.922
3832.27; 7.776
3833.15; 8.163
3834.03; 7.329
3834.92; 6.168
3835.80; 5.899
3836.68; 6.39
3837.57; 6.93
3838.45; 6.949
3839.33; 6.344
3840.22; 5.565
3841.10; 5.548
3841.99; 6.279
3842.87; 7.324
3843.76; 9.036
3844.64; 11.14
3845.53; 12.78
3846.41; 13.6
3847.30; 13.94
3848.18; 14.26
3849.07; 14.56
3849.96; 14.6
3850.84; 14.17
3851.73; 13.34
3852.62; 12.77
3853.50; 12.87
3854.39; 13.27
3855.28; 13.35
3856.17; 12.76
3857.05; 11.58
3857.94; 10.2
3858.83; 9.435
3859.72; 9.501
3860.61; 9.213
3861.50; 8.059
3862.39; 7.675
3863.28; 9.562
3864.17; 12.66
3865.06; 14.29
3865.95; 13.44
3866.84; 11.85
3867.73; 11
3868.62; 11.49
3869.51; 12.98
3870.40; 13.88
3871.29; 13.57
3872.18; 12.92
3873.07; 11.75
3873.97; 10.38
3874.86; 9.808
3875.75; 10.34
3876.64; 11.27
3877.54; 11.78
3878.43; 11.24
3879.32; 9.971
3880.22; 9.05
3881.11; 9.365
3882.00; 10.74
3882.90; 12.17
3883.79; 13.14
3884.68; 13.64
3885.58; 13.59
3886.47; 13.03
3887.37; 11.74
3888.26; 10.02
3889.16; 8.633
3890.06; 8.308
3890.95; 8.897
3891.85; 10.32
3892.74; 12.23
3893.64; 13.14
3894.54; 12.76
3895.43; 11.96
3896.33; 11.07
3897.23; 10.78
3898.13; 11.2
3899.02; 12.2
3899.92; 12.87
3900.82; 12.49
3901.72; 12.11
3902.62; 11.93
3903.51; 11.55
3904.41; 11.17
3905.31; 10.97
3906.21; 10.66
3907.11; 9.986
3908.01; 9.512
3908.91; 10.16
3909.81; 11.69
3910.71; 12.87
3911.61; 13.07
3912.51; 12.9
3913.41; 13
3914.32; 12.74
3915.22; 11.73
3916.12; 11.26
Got 0.13 mag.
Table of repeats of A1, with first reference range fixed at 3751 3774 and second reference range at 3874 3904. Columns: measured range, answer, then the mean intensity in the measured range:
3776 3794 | -0.12 mag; 13.4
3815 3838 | 0.34 mag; 8.52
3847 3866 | -0.05 mag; 12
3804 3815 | -0.21 mag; 14.3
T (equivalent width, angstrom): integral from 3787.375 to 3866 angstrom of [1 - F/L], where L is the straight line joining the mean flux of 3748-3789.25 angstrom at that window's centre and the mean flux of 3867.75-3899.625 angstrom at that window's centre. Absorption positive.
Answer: 6.7 angstrom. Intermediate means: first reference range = 12.3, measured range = 10.8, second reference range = 11.4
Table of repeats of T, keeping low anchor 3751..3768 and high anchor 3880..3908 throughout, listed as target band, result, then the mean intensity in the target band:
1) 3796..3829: 1.4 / 11.3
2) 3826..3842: 6.8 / 6.71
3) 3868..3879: -0.3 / 11.8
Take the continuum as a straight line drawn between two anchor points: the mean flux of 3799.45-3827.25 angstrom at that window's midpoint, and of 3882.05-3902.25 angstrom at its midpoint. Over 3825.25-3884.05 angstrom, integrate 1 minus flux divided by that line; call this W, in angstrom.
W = 7.0 angstrom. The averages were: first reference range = 11.6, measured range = 10.2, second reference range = 11.6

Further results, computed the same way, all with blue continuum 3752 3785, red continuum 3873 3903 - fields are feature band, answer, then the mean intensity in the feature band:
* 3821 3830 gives 2.8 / 8.25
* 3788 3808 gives 0.3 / 12.1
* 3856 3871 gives 0.5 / 11.2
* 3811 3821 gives -0.3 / 12.6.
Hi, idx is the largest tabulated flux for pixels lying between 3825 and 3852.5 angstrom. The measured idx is 14.6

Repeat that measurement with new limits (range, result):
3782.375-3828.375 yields 17.06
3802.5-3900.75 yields 15.55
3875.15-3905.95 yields 13.64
